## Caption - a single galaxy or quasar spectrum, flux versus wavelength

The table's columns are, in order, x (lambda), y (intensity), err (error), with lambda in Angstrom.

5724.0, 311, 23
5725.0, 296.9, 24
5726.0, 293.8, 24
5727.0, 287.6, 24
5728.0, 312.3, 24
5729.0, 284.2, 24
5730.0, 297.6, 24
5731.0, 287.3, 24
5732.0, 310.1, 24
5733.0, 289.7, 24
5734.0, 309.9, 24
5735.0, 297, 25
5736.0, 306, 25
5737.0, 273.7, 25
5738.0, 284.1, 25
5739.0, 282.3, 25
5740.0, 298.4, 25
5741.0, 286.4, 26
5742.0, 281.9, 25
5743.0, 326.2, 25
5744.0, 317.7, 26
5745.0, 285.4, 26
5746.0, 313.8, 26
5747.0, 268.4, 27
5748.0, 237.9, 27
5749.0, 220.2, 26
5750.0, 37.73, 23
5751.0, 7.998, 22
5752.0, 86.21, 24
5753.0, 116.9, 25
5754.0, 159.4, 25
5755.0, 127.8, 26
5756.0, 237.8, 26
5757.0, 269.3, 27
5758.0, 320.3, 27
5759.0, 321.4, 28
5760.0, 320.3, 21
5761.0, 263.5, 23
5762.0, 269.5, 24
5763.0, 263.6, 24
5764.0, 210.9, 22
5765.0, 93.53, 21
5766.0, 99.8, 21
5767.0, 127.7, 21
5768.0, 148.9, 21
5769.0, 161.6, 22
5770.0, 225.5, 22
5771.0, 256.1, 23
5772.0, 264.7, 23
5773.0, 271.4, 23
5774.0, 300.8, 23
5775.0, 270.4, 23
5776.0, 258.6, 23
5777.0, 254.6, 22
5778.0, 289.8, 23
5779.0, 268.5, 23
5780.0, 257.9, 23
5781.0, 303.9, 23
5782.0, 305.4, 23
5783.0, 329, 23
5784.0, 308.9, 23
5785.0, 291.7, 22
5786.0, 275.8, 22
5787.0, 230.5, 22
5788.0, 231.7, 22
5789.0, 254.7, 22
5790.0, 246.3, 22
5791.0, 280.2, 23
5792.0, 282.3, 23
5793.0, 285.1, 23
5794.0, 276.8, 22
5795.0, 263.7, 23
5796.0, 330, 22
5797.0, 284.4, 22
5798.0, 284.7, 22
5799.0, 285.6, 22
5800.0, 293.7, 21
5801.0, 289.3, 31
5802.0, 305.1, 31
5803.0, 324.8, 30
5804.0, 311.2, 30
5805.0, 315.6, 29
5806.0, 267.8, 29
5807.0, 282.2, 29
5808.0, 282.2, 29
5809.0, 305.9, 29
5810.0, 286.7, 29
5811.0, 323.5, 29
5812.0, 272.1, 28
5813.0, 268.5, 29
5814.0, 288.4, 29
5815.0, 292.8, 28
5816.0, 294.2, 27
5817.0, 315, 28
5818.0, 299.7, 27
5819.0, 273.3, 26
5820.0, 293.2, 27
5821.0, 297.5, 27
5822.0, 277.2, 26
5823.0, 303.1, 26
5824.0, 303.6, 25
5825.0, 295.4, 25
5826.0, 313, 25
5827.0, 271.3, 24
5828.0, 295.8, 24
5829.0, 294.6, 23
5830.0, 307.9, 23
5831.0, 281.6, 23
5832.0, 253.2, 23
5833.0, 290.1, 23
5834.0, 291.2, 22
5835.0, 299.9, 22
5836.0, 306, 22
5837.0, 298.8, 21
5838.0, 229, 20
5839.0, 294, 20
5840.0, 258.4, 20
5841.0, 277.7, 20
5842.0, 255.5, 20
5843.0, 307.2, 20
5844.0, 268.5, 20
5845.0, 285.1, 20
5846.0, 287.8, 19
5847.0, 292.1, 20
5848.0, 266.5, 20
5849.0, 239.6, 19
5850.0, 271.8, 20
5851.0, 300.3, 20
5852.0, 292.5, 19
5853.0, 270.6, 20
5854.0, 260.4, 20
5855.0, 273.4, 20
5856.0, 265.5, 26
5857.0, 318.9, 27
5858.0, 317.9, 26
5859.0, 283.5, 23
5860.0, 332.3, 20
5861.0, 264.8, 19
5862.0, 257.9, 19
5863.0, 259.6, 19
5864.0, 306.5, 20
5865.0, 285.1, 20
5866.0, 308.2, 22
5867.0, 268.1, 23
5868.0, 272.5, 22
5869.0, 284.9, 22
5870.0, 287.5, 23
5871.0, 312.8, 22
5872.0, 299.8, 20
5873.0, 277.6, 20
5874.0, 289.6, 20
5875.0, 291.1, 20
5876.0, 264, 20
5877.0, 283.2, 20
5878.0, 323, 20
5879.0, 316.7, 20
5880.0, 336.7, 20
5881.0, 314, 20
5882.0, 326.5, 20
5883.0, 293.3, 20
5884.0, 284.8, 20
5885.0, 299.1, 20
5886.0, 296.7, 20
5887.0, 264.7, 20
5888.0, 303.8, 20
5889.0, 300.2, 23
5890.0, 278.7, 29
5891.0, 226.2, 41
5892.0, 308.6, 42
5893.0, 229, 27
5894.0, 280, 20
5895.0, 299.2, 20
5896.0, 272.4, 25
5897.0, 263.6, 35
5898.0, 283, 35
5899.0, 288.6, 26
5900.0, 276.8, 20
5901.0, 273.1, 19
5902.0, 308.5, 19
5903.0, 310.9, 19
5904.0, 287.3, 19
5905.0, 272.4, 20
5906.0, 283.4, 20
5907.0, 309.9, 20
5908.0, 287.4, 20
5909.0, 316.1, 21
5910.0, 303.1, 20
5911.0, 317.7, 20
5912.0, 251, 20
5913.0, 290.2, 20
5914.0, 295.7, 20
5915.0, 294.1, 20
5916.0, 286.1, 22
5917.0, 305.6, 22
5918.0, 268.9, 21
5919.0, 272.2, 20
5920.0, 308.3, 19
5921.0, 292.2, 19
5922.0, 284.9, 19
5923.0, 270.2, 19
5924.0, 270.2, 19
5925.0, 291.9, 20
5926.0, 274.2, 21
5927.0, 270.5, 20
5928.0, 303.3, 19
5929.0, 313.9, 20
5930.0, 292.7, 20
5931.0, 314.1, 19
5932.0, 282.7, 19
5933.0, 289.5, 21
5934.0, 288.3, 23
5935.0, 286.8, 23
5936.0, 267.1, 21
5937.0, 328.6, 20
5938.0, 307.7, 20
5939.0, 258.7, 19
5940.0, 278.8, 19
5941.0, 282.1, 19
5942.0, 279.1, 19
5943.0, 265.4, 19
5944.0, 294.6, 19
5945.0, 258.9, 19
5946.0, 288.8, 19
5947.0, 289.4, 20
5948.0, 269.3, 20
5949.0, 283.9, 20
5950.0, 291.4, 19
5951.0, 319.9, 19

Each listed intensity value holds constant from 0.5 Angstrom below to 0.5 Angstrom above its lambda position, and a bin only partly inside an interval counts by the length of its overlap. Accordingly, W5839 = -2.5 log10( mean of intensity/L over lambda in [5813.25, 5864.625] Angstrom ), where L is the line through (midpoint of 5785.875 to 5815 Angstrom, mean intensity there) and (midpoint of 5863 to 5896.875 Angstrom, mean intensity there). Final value 0.00 mag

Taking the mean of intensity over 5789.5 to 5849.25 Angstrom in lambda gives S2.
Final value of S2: 288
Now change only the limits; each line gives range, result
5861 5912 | 289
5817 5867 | 285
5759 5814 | 267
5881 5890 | 296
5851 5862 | 287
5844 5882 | 288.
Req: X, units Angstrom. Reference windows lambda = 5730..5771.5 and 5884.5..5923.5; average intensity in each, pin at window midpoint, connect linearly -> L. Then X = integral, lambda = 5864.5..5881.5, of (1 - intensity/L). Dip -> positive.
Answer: -1.18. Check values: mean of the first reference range 235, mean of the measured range 295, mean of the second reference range 286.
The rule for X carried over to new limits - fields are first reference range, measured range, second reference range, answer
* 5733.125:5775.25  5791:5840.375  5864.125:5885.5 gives -4.6 Angstrom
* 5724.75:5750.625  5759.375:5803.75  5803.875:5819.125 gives 4.1 Angstrom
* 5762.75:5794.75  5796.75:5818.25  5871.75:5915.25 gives -3.0 Angstrom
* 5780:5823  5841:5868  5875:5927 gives 0.6 Angstrom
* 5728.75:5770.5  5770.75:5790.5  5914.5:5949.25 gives -2.4 Angstrom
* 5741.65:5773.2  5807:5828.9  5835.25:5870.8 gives -3.0 Angstrom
